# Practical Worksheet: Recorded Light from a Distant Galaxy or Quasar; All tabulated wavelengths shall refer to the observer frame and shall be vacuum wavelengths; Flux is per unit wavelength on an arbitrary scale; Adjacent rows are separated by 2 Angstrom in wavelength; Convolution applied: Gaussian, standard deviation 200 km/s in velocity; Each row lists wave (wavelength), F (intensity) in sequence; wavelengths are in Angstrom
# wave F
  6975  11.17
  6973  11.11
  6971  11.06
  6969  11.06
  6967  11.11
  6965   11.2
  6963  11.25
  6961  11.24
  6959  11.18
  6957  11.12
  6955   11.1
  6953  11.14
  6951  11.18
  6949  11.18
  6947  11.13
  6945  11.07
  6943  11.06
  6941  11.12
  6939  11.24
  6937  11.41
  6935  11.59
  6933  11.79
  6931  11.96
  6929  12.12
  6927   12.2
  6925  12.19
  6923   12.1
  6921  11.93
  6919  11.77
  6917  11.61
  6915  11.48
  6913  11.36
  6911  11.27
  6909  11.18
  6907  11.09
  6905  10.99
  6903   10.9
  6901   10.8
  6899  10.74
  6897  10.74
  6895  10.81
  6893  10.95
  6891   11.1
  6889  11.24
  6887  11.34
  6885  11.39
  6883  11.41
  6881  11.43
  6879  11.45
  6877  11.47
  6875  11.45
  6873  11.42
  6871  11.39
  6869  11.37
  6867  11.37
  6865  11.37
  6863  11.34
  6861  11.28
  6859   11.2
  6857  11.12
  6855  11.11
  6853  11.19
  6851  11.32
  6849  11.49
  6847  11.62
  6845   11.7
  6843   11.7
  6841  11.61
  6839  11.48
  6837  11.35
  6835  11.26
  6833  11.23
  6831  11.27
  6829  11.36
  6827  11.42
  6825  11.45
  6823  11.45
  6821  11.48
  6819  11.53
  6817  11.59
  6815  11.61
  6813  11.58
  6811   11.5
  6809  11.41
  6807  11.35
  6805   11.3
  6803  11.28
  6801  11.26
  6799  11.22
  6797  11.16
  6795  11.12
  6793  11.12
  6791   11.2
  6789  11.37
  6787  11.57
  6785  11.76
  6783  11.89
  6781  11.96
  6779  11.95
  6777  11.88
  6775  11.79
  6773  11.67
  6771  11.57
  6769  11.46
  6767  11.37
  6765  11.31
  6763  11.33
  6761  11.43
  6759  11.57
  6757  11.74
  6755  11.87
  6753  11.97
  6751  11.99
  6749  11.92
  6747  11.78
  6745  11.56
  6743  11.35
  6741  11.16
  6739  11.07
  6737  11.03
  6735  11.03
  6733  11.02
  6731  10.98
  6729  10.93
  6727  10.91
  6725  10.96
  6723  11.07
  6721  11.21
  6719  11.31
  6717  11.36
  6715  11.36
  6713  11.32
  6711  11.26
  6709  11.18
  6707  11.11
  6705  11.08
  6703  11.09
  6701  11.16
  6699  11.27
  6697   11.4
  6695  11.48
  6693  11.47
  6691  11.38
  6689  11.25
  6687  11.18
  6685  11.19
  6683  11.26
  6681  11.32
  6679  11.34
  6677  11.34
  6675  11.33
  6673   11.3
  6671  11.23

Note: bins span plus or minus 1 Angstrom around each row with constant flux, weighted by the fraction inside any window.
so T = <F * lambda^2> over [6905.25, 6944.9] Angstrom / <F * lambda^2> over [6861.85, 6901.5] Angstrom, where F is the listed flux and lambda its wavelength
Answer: 1.04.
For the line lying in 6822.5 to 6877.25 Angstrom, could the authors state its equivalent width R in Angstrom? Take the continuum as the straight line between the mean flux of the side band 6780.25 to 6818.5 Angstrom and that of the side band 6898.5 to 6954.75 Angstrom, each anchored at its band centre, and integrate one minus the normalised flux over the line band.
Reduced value 0.2 Angstrom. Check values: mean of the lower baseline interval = 11.4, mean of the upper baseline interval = 11.4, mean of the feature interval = 11.4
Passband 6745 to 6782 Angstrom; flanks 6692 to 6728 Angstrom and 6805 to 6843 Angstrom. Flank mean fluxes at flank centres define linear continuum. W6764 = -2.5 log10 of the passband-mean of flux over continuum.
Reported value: -0.035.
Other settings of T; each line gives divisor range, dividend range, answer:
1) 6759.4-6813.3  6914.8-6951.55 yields 1.05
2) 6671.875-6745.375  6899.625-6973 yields 1.08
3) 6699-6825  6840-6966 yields 1.04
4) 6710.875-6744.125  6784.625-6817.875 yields 1.04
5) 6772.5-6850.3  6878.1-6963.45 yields 1.02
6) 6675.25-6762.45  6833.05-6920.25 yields 1.05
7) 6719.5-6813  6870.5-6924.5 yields 1.03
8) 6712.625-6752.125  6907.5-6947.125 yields 1.09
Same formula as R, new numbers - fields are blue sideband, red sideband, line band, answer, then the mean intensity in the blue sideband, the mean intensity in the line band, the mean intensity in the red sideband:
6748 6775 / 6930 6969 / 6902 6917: 0.2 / 11.6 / 11.2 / 11.3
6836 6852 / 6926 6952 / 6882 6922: 1.0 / 11.5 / 11.2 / 11.5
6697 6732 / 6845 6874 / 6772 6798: -0.8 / 11.2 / 11.6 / 11.3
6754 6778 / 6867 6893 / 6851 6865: 0.2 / 11.6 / 11.2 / 11.4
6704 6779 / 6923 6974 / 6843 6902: 0.5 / 11.4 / 11.3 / 11.4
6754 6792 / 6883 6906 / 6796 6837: 0.1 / 11.6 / 11.4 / 11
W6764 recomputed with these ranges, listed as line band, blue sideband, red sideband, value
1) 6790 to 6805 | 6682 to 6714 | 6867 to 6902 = 0.00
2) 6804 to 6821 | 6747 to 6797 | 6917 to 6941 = 0.02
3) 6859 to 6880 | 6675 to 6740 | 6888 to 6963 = -0.01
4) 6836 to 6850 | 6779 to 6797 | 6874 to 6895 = -0.02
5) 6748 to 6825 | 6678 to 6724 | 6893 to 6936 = -0.02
